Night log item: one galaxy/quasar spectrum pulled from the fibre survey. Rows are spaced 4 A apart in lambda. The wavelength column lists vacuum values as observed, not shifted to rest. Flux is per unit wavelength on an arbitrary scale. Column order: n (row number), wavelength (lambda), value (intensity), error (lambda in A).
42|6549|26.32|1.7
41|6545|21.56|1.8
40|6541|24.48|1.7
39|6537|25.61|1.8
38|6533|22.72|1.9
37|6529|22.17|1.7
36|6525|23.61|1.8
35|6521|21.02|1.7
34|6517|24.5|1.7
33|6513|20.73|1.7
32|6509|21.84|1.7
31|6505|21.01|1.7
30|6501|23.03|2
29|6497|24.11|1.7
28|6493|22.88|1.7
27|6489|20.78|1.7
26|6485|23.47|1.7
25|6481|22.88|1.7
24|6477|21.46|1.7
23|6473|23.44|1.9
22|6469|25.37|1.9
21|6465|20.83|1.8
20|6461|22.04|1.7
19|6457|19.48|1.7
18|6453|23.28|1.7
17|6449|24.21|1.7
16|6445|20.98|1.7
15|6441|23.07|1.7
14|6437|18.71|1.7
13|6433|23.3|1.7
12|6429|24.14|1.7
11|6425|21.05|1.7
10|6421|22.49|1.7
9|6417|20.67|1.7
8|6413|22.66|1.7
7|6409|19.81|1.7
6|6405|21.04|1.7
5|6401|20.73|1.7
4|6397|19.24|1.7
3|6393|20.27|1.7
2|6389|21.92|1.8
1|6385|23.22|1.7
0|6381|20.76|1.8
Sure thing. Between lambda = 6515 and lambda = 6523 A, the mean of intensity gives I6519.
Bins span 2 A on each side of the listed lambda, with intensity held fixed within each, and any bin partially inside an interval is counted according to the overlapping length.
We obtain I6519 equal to 22.8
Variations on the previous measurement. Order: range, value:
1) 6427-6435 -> 23.7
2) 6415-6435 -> 22.3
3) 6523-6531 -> 22.9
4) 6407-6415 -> 21.2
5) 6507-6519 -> 22.4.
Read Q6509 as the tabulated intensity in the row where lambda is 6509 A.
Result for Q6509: 21.84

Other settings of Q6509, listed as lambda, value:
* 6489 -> 20.78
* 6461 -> 22.04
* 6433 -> 23.3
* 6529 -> 22.17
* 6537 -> 25.61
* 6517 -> 24.5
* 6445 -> 20.98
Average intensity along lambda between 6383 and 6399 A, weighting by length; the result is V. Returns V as 21.2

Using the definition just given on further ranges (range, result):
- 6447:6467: 22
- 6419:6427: 21.8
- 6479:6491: 22.4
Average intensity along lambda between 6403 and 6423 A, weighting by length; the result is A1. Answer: 21.3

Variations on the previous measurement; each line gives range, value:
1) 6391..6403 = 20.1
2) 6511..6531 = 22.4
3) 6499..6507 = 22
